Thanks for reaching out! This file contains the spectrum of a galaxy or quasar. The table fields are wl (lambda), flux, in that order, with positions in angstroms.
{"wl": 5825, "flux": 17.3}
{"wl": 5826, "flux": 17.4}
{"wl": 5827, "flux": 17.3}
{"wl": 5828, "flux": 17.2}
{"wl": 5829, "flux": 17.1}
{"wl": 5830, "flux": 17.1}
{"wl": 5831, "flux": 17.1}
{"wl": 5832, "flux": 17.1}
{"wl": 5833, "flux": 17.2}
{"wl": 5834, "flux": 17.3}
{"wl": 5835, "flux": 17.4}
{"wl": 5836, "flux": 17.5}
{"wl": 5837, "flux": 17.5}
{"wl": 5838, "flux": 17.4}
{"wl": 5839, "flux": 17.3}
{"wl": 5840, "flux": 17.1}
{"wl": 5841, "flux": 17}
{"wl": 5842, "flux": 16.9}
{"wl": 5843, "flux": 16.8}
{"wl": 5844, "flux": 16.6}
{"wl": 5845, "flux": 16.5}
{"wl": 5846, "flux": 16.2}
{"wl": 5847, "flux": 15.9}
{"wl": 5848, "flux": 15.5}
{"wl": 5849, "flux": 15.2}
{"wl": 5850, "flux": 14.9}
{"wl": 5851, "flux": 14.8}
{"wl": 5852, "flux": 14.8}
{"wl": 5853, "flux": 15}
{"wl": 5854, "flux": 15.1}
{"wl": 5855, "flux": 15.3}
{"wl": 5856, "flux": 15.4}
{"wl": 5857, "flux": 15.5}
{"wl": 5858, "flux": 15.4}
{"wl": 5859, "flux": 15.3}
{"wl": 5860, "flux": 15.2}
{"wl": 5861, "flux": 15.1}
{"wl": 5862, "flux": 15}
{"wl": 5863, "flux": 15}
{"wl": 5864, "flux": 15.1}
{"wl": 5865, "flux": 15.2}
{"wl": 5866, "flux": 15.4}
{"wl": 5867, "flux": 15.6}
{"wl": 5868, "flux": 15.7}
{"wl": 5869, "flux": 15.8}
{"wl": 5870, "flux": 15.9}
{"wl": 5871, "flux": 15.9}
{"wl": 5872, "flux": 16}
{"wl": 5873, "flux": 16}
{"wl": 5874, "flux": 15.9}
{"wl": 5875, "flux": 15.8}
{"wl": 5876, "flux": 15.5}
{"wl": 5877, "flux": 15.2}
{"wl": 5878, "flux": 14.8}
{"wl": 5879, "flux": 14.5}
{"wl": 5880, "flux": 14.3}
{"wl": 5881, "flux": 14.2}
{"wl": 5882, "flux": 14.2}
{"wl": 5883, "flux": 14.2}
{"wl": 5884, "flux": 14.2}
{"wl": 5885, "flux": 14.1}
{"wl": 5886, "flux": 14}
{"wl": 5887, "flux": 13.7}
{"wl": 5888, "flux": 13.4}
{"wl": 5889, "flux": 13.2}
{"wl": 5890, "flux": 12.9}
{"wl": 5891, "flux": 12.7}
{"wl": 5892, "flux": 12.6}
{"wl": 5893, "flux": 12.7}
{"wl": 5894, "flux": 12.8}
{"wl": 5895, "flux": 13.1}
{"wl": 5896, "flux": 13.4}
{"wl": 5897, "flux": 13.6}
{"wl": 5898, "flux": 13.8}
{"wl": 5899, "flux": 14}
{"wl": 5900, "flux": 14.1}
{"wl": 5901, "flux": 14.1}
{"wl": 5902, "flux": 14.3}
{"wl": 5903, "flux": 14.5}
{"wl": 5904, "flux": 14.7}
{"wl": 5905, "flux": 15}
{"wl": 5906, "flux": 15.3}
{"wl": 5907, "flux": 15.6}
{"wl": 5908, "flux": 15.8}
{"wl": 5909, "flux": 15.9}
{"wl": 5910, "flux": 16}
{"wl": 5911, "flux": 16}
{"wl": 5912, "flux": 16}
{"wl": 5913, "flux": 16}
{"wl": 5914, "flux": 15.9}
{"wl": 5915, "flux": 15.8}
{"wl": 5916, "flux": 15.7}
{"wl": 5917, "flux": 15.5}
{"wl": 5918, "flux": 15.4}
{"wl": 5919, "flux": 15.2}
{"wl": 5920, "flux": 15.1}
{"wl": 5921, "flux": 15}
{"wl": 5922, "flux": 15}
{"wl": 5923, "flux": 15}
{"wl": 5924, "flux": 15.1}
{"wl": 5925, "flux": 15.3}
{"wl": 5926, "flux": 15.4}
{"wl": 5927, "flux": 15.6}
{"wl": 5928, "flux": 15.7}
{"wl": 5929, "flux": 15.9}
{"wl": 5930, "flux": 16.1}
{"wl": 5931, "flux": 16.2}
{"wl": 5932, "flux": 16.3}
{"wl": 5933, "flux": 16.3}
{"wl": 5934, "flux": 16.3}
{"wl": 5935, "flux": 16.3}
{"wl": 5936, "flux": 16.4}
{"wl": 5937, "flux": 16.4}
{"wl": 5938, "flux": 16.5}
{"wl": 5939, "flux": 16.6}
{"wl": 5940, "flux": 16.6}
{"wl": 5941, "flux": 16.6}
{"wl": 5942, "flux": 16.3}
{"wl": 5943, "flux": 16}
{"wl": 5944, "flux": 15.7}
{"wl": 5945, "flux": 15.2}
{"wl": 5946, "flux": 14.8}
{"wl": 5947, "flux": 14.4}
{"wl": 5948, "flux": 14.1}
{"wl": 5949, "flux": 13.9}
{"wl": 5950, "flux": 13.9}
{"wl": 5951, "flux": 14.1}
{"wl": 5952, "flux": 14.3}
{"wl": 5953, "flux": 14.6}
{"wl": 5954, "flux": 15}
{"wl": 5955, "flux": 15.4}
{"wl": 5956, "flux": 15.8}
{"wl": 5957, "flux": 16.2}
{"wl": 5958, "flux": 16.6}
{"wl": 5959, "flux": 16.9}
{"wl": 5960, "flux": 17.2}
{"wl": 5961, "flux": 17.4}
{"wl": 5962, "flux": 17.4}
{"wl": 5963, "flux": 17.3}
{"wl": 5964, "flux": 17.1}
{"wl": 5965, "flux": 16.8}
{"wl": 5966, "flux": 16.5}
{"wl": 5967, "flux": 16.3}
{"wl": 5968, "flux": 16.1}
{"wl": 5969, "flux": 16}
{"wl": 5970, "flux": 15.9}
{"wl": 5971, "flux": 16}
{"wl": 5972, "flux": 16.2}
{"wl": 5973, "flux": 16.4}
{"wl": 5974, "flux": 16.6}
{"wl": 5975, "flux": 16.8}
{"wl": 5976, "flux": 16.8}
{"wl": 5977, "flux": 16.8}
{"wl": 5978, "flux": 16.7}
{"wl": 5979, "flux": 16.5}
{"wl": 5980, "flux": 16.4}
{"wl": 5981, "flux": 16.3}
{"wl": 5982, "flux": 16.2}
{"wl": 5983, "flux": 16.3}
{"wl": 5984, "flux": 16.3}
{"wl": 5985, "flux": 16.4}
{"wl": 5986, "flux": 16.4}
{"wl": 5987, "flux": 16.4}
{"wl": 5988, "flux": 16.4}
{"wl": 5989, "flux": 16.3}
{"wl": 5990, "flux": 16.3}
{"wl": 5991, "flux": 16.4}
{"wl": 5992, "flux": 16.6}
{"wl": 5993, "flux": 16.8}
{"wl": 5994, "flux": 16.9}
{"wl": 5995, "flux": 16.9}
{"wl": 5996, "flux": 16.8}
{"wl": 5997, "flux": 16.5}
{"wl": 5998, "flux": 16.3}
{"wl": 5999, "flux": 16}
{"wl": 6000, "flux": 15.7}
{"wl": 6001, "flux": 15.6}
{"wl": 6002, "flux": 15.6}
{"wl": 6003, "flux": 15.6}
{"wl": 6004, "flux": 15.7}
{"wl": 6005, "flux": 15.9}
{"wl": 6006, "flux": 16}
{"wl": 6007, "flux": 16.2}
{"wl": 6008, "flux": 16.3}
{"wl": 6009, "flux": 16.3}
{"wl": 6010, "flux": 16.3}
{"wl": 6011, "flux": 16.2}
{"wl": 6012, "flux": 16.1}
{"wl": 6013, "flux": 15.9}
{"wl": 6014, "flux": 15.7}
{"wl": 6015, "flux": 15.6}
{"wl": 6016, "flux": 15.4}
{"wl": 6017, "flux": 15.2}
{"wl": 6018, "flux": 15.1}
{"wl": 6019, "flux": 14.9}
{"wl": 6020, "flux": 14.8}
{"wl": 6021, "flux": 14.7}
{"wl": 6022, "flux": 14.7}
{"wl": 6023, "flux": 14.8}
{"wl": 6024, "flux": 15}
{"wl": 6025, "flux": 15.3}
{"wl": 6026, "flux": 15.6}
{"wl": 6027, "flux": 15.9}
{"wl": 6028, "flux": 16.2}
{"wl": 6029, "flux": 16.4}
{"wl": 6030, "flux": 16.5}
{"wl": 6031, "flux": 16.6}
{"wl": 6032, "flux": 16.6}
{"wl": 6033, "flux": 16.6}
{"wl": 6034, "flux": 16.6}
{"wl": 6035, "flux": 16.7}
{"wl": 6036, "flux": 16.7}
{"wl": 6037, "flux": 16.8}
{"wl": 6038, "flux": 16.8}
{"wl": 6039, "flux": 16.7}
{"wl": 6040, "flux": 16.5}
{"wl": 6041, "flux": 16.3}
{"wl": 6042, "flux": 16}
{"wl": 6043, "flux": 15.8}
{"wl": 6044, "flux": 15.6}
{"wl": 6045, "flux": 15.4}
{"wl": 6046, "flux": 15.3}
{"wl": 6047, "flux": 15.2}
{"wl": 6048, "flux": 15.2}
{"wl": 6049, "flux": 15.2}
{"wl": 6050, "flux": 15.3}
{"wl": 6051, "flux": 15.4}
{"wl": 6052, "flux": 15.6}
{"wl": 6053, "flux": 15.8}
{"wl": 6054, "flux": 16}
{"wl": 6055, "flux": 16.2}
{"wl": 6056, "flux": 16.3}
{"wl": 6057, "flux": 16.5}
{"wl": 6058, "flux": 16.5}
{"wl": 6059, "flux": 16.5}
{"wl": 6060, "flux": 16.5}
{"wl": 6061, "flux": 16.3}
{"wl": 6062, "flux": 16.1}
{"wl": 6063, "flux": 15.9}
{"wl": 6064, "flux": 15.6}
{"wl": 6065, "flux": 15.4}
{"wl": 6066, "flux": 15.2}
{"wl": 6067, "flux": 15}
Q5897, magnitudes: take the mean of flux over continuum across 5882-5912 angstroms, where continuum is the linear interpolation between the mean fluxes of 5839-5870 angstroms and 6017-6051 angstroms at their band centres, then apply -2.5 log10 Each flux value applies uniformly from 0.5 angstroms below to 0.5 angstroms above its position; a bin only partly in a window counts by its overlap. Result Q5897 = 0.11 mag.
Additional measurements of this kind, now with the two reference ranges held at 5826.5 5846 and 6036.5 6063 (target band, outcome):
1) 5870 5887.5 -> 0.137 mag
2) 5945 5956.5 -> 0.133 mag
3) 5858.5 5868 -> 0.116 mag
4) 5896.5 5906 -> 0.173 mag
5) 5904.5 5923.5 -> 0.078 mag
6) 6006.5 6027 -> 0.044 mag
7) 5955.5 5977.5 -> -0.011 mag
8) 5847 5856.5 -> 0.126 mag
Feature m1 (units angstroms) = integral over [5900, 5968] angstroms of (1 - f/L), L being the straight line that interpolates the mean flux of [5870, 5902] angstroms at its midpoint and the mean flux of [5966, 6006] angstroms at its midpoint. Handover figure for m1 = -2.2 angstroms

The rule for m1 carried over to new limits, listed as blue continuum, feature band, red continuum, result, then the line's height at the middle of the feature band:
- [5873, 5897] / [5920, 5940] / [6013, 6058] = -1.8 angstroms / 14.5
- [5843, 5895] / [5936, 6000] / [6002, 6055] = -2.8 angstroms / 15.5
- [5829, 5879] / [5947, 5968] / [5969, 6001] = 0.6 angstroms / 16.3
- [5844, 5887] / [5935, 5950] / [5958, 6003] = 0.4 angstroms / 16.1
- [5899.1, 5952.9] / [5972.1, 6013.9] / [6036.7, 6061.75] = -1.5 angstroms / 15.7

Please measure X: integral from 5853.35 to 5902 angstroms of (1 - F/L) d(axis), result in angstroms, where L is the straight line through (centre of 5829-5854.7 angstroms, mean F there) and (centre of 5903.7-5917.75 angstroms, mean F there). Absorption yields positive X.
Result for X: 4.5 angstroms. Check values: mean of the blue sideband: 16.5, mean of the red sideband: 15.7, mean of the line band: 14.6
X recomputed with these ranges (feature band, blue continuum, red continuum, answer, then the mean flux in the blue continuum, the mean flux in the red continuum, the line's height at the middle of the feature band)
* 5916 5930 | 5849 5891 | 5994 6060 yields -0.1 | 14.9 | 15.9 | 15.3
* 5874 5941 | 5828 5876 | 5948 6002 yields 4.8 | 16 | 16.2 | 16.1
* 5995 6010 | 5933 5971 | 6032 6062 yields -0.1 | 15.9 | 16.1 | 16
